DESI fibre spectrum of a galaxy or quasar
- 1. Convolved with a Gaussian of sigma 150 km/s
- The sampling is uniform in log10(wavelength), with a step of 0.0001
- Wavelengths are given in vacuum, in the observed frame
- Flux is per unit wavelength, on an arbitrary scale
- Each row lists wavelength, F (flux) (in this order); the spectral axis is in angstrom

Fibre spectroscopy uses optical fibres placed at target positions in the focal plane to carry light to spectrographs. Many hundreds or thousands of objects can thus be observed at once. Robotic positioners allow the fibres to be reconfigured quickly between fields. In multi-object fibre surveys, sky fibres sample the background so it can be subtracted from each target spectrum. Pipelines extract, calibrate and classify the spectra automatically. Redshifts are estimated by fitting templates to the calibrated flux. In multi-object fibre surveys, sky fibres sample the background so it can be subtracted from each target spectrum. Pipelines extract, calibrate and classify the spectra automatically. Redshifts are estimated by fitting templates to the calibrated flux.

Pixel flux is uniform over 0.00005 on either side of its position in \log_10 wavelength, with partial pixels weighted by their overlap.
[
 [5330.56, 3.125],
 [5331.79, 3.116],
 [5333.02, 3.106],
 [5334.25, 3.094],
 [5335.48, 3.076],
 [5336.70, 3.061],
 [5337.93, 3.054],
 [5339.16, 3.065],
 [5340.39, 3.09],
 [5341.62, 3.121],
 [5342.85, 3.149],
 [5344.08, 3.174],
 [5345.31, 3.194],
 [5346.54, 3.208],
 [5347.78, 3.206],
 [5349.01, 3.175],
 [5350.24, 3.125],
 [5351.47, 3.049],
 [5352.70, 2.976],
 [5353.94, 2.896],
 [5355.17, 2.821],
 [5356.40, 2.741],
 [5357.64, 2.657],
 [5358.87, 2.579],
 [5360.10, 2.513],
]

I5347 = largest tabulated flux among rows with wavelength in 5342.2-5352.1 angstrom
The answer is 3.208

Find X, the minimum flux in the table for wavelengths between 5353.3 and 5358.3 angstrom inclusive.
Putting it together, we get 2.657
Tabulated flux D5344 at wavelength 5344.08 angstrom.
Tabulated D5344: 3.174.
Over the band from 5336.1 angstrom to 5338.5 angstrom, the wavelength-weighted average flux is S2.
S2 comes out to 3.06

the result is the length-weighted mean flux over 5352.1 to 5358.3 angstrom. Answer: 2.81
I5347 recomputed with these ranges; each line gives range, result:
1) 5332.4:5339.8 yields 3.106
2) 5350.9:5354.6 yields 3.049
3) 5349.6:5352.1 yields 3.125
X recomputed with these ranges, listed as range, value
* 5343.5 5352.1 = 3.049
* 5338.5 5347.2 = 3.065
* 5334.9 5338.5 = 3.054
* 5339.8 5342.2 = 3.09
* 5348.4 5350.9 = 3.125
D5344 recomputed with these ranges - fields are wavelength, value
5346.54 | 3.208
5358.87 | 2.579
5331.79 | 3.116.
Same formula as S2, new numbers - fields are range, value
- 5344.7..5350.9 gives 3.18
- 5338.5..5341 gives 3.08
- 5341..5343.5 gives 3.14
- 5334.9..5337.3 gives 3.08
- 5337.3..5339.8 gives 3.06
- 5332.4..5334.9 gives 3.09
